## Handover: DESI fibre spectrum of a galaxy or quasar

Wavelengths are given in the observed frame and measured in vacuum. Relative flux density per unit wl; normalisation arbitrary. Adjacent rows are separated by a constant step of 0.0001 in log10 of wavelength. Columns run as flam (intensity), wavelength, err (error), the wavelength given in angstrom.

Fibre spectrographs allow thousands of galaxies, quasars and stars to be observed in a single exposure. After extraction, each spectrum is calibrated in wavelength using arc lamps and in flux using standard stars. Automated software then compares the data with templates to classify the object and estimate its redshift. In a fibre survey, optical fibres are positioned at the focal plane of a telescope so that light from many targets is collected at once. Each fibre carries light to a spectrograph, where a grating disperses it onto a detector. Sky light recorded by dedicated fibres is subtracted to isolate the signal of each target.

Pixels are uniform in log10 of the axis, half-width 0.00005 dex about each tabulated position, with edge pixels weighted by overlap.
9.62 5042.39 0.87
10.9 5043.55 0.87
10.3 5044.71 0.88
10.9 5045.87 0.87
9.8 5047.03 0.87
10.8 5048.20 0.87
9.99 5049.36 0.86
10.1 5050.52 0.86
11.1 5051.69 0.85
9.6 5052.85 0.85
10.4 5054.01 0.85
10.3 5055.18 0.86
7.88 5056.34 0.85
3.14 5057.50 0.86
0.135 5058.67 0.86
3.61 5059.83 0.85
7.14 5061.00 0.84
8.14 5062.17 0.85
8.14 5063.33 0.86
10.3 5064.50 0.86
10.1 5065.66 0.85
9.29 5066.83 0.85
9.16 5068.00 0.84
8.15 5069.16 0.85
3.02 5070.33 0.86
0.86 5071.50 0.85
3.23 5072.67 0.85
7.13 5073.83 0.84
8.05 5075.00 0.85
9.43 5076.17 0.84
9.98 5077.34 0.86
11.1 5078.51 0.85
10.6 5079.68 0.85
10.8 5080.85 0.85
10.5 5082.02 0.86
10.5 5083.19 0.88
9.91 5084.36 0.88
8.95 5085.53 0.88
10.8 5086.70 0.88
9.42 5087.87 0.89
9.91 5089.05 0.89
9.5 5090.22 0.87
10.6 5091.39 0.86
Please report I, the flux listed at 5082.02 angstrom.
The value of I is 10.5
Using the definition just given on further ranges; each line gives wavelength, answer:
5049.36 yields 9.99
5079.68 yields 10.6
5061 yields 7.14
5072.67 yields 3.23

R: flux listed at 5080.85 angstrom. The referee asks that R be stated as 10.8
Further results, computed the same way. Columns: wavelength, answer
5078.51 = 11.1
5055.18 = 10.3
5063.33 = 8.14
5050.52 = 10.1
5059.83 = 3.61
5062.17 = 8.14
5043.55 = 10.9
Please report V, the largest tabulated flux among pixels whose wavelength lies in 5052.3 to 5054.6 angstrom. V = 10.4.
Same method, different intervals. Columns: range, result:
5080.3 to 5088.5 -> 10.8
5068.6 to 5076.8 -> 9.43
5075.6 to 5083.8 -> 11.1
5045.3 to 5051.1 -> 10.9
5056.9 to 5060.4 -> 3.61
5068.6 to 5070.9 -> 8.15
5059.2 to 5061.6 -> 7.14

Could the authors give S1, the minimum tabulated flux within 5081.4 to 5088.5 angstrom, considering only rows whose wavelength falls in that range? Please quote 8.95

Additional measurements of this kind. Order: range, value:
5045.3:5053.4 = 9.6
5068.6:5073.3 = 0.86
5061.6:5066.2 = 8.14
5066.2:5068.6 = 9.16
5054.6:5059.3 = 0.135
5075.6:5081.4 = 9.43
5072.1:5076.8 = 3.23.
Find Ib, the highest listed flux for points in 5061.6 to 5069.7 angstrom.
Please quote 10.3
